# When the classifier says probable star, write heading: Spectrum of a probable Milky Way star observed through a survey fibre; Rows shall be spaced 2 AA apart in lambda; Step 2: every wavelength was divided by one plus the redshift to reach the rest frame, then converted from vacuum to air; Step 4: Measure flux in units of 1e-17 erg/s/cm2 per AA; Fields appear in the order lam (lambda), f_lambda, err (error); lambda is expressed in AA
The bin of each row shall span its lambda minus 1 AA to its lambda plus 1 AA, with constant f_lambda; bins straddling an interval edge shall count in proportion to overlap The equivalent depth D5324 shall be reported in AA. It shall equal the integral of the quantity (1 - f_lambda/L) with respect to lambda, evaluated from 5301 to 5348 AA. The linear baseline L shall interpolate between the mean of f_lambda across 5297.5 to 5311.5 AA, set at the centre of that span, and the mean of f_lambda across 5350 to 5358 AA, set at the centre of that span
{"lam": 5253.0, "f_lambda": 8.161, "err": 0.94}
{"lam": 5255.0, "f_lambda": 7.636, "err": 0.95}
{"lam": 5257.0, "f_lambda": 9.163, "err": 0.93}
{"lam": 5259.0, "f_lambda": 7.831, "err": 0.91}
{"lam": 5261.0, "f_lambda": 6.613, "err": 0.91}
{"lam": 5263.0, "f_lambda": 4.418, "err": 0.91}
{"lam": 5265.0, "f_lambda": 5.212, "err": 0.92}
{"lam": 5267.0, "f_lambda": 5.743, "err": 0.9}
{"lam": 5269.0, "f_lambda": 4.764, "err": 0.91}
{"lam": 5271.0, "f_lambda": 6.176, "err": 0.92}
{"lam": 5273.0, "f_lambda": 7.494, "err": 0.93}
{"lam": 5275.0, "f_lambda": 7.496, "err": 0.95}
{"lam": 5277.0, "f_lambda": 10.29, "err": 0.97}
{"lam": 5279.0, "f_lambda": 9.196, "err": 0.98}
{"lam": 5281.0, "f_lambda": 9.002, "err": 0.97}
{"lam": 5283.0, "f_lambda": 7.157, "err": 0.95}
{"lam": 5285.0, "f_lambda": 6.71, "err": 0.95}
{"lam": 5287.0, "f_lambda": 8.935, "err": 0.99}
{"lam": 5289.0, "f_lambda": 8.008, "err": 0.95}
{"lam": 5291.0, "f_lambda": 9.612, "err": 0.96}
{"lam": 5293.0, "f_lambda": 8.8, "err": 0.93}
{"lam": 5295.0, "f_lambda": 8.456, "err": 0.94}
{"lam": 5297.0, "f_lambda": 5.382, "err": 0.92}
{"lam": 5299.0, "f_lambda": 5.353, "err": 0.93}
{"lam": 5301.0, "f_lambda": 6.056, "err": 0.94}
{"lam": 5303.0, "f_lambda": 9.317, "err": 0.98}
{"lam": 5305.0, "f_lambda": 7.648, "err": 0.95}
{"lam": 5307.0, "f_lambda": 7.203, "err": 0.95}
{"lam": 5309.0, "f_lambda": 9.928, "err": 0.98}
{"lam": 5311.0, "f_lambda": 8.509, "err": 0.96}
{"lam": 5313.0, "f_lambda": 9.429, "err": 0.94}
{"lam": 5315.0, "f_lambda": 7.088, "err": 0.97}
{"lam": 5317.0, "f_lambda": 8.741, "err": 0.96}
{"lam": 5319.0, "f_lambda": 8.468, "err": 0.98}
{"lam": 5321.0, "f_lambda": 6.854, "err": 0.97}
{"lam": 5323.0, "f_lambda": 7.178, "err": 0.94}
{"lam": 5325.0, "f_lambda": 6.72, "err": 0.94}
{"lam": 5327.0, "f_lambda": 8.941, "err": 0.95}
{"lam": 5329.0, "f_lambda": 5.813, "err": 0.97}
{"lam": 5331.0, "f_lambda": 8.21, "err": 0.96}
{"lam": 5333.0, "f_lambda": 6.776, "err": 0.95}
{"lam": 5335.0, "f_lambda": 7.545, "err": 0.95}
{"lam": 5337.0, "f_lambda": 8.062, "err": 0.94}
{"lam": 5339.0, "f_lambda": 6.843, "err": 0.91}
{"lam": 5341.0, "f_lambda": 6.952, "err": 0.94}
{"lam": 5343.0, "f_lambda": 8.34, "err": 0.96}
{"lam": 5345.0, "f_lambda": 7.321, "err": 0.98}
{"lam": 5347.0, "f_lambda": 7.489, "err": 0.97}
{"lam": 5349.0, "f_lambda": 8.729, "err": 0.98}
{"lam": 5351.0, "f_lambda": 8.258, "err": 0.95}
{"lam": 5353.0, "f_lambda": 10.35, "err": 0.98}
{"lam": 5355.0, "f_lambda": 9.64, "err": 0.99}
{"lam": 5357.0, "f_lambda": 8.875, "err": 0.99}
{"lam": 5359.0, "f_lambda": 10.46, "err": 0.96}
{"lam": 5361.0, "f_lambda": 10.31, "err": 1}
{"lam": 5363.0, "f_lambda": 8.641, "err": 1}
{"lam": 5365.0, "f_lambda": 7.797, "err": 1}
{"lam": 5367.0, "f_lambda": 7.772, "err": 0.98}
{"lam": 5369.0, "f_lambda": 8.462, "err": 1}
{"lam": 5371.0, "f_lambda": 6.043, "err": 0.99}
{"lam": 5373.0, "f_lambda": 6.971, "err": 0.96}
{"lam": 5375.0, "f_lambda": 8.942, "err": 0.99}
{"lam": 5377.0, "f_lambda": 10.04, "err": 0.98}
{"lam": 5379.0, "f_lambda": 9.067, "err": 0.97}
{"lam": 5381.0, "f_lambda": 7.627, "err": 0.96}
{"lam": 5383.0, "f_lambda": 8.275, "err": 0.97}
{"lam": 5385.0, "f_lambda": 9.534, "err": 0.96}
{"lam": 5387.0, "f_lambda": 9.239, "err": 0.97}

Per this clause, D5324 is 2.7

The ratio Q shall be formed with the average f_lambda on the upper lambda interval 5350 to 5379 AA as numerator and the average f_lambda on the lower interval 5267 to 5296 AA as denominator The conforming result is 1.1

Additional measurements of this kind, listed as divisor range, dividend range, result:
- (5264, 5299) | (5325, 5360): 1.08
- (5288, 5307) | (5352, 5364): 1.28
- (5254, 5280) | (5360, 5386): 1.19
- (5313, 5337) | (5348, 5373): 1.15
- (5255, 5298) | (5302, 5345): 1.05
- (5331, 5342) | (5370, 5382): 1.11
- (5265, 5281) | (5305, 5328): 1.11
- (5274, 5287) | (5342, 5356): 1.03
